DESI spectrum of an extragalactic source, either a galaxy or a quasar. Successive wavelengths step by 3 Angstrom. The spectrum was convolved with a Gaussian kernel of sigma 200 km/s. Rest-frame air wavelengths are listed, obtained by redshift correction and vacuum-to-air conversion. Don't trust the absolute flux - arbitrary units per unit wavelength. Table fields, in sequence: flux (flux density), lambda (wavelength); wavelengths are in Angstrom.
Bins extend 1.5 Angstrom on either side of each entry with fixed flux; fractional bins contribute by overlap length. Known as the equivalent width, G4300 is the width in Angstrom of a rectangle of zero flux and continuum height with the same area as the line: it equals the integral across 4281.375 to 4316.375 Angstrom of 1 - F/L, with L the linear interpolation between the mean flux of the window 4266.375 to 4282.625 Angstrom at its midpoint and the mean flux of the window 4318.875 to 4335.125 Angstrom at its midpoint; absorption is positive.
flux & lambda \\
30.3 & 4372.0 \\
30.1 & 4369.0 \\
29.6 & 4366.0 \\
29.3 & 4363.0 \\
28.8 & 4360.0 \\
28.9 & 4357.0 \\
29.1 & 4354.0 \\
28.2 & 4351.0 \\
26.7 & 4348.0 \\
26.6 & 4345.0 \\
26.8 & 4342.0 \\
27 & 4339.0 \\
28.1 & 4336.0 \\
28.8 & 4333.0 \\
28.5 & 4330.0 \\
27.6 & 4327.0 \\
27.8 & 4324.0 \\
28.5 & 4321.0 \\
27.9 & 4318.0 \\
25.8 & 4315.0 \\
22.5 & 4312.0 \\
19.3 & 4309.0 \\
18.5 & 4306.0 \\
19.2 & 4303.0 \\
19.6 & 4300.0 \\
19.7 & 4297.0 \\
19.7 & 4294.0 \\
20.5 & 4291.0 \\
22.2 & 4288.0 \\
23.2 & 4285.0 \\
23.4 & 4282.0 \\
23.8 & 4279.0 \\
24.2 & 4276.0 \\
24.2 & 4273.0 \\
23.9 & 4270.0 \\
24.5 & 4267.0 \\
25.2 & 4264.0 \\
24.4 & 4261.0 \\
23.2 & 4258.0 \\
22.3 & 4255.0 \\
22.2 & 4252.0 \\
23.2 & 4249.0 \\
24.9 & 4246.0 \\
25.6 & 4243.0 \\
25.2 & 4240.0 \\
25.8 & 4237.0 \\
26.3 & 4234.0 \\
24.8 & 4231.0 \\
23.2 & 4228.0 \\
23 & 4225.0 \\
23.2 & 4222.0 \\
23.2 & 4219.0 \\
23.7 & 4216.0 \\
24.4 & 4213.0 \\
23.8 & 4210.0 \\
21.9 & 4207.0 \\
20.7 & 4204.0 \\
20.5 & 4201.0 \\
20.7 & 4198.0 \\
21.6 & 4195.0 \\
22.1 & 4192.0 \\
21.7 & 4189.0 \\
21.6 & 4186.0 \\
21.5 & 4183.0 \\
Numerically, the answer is 6.57 Angstrom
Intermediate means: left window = 24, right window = 28.2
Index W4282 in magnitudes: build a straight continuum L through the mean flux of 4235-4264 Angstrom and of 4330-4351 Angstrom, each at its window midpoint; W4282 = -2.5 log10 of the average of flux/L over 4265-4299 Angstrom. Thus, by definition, 0.12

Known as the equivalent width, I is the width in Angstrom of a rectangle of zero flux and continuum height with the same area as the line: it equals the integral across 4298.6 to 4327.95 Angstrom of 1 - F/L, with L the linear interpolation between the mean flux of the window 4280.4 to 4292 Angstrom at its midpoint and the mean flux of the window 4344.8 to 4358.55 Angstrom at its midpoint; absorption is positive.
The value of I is 1.44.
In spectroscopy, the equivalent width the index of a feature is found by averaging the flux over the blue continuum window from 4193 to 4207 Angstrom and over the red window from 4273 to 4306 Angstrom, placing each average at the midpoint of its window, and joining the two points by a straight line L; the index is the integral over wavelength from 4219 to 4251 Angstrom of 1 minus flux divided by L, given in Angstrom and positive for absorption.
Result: -4.8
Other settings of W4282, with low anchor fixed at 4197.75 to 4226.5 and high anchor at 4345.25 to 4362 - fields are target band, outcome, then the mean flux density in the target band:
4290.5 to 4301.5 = 0.29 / 19.8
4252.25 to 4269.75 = 0.03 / 23.8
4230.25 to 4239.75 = -0.09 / 25.6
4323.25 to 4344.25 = -0.01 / 27.8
